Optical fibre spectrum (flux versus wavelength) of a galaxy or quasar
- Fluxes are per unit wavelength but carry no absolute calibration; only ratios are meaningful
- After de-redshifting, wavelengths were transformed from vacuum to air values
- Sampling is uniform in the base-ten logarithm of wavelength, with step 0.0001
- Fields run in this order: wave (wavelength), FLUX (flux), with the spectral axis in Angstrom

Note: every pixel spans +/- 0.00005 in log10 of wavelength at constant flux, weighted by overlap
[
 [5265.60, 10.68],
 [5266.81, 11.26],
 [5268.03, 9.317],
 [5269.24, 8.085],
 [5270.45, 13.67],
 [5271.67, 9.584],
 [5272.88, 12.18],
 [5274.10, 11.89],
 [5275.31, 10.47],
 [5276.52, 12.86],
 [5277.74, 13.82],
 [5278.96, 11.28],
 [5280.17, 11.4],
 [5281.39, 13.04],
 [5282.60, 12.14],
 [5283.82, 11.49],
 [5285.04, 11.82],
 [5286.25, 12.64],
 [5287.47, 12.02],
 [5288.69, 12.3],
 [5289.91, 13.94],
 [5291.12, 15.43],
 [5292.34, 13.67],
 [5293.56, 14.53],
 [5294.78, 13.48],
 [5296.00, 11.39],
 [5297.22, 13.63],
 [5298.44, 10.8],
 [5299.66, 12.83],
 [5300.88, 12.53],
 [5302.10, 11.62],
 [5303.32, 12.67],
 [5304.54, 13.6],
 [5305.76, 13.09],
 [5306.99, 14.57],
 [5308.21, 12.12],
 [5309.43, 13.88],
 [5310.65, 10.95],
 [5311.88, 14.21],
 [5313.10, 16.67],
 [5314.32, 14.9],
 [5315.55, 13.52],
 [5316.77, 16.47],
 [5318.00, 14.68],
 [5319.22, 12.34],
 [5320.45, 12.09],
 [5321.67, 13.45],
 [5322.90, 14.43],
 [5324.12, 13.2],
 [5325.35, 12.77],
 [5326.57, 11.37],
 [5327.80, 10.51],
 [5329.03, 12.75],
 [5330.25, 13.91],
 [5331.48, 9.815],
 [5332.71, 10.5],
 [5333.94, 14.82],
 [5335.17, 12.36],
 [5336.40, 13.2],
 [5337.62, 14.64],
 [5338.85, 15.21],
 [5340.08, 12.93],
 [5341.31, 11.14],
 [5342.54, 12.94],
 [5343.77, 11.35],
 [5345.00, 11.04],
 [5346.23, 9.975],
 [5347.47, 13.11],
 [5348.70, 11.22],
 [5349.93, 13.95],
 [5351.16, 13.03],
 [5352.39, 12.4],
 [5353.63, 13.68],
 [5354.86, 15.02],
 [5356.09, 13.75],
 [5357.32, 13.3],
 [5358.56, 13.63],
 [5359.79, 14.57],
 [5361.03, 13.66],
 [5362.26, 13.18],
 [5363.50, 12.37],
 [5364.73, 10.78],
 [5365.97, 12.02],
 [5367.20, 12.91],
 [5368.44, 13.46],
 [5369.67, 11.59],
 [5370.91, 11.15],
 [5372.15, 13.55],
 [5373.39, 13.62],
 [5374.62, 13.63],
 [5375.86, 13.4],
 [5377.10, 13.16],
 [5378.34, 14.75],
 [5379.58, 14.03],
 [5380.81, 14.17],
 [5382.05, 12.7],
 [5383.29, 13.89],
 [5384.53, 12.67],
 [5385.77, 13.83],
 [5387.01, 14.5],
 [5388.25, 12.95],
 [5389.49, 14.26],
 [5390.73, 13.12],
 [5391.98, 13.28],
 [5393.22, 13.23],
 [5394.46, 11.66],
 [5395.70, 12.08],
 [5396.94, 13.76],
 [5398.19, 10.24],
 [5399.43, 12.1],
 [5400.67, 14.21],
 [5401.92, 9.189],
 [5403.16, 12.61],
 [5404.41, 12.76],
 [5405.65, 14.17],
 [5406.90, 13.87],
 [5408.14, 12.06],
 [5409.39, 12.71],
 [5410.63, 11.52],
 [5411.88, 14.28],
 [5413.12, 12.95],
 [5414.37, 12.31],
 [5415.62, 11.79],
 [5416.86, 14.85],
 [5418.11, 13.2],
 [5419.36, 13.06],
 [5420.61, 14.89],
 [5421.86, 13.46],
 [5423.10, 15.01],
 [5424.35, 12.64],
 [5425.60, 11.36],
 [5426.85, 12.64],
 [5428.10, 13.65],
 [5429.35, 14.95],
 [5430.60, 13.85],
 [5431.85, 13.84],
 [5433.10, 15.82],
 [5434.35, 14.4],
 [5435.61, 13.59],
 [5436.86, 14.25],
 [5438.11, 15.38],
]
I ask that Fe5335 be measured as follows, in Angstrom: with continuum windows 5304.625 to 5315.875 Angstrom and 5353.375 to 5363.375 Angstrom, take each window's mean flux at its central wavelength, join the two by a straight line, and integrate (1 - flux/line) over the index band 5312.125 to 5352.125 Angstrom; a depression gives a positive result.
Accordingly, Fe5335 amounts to 2.4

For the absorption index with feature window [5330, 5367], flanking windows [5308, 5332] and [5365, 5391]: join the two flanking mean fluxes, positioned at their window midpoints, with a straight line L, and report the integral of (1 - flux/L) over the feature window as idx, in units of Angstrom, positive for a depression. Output 1.3 Angstrom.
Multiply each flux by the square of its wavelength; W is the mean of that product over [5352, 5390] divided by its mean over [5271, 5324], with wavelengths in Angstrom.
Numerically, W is 1.1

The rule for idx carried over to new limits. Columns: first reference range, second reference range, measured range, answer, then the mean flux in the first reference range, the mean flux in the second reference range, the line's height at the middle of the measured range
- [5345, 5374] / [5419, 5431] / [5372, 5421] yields 0.5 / 12.8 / 13.6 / 13.2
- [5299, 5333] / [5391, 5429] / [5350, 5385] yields -0.7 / 13.1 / 12.9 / 13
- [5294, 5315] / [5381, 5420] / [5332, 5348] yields 0.6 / 13.1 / 12.9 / 13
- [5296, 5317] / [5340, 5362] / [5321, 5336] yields 0.7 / 13.3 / 12.8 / 13.1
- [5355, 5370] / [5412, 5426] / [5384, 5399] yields 0.2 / 13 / 13.3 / 13.2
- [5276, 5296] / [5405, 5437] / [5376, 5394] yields -0.4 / 12.8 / 13.5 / 13.3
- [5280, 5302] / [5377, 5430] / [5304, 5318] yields -1.3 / 12.7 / 13.1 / 12.8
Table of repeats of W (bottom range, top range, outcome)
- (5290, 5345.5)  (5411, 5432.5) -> 1.07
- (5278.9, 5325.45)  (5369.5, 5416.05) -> 1.02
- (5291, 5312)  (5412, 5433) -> 1.09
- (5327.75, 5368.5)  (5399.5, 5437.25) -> 1.07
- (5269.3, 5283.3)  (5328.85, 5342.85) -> 1.11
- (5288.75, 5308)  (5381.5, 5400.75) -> 1.02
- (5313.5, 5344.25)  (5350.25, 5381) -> 1.03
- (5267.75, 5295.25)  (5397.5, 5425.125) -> 1.10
